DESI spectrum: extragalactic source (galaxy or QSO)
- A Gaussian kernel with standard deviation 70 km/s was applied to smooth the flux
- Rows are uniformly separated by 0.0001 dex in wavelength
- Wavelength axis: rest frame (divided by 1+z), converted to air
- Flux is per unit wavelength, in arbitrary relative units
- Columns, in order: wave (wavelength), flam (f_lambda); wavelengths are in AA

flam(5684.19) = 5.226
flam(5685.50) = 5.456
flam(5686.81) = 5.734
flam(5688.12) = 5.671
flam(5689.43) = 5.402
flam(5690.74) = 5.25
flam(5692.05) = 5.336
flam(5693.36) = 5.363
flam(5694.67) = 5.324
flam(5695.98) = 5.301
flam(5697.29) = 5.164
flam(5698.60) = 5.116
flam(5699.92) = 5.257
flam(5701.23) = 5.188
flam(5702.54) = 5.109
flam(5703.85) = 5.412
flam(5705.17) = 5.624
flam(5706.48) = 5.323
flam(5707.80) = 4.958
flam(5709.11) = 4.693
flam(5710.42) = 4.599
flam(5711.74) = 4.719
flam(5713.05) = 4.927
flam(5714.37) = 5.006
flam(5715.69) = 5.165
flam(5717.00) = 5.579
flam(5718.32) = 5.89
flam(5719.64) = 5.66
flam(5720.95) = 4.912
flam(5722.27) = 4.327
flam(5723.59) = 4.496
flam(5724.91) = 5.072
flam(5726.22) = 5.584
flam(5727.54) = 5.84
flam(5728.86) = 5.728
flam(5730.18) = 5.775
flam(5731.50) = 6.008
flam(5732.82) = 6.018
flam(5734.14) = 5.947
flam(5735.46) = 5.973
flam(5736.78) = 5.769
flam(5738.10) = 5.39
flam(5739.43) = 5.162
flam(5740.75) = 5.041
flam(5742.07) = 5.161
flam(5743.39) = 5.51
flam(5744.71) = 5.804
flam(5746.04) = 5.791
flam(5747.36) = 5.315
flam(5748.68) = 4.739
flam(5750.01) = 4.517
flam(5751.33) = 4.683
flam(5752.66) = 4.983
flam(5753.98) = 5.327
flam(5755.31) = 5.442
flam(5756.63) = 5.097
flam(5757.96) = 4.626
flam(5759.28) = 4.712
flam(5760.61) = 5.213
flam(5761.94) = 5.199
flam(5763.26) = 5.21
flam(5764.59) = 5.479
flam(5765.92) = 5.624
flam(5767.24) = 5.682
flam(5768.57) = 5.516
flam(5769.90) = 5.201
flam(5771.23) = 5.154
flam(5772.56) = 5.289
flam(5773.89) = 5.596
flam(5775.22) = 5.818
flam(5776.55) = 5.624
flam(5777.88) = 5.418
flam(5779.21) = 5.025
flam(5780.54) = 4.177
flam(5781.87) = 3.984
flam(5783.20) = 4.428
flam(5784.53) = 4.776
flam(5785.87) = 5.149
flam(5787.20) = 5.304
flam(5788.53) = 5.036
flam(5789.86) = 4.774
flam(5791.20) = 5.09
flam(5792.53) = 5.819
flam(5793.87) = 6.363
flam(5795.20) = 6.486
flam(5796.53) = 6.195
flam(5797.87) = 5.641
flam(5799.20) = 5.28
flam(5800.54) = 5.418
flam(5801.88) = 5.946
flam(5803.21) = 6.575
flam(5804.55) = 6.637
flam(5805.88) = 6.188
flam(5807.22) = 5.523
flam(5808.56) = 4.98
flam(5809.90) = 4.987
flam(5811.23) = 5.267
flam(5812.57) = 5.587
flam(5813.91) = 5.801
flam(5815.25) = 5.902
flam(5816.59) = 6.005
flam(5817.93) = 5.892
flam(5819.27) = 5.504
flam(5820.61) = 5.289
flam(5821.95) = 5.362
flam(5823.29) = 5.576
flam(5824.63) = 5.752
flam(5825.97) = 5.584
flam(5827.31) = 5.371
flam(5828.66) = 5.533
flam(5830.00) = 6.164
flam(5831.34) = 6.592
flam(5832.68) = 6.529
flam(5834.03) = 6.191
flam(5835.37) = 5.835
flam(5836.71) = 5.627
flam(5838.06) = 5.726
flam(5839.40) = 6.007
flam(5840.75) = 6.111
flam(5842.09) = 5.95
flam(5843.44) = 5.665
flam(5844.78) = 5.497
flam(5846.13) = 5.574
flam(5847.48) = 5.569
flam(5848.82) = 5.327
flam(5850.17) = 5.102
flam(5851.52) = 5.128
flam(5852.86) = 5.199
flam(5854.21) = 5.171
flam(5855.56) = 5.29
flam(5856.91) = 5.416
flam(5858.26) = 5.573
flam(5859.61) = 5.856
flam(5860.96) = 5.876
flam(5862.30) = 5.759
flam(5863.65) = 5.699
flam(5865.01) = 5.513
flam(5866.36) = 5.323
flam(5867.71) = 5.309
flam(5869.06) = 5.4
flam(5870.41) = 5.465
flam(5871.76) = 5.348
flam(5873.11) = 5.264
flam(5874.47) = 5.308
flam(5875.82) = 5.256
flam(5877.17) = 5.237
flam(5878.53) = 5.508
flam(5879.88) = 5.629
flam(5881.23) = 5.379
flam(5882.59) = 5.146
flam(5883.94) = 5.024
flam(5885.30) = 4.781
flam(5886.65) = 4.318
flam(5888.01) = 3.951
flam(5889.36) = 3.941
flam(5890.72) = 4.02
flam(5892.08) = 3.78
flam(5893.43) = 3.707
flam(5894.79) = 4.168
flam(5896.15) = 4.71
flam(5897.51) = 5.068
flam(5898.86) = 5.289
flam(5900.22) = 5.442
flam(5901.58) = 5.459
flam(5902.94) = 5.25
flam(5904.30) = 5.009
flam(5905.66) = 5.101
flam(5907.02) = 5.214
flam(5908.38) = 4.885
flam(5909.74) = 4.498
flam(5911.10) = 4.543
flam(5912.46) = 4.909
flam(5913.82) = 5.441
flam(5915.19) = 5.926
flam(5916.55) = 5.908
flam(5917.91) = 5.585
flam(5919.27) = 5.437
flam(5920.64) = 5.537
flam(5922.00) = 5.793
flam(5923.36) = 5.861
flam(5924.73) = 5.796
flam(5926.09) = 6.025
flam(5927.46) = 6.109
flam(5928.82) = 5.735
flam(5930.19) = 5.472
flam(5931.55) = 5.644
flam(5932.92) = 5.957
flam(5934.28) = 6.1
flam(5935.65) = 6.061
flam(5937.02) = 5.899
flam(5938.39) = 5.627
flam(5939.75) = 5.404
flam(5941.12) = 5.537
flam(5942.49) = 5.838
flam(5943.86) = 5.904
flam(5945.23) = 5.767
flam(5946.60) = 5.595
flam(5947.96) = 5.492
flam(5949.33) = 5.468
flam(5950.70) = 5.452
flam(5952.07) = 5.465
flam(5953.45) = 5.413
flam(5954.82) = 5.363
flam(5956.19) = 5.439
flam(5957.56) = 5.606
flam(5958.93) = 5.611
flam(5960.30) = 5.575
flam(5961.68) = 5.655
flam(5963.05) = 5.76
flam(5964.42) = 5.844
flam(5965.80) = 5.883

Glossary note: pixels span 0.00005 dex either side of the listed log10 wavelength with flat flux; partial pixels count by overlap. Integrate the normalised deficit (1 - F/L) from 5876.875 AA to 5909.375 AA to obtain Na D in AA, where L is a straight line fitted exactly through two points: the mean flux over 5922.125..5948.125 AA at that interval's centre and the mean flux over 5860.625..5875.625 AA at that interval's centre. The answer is 4.4 AA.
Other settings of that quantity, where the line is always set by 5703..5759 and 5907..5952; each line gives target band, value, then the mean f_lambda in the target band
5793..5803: -1.03 AA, 5.93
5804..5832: -1.41 AA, 5.69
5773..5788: 0.90 AA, 5.03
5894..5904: 0.91 AA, 5.04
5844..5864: 0.02 AA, 5.47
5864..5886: 0.78 AA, 5.31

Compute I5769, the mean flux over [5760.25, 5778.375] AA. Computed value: 5.43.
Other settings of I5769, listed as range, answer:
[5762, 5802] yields 5.34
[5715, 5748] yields 5.48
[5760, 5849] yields 5.56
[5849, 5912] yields 5.07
